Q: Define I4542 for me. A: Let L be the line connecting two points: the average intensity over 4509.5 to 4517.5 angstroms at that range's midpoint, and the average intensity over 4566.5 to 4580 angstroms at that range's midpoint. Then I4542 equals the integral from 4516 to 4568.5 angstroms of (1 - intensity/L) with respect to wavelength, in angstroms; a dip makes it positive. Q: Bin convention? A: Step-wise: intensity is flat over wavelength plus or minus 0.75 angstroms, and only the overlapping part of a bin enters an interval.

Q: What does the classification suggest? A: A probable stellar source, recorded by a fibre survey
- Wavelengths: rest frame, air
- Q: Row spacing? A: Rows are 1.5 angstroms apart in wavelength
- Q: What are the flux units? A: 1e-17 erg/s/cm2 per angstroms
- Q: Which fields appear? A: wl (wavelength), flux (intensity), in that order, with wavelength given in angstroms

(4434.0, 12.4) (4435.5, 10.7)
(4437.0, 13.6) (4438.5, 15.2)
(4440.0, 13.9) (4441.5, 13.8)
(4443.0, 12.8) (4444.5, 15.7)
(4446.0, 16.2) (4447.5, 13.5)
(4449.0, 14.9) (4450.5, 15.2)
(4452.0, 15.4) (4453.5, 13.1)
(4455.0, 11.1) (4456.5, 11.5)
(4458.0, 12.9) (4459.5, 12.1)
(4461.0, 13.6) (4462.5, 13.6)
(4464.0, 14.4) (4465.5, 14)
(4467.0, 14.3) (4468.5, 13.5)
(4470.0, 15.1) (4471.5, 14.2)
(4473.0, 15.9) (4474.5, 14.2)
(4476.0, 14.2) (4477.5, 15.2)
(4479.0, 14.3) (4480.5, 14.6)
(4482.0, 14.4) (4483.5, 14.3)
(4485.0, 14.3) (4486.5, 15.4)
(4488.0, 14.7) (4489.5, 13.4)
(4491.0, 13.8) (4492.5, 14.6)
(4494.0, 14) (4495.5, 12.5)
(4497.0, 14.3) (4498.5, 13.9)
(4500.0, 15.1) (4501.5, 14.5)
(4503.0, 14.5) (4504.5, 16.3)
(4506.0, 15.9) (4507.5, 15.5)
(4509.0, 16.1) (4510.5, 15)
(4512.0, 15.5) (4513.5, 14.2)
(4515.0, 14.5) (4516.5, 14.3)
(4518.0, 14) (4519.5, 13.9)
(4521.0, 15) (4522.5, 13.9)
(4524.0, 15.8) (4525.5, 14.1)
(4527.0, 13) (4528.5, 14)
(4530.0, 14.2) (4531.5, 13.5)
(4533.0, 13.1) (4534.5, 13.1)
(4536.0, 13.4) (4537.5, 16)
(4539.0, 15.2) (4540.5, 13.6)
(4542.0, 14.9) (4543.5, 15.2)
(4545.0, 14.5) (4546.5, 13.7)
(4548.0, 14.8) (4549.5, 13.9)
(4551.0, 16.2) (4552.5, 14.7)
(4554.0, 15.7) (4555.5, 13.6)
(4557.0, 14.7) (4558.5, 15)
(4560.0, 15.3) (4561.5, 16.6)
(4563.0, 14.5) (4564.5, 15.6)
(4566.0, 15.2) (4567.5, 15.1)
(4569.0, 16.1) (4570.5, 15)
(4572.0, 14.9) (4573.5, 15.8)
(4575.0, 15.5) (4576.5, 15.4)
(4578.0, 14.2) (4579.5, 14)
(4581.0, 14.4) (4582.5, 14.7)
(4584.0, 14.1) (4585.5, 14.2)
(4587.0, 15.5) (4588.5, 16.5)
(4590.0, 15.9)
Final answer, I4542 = 1.3 angstroms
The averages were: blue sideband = 14.7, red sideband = 15.1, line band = 14.6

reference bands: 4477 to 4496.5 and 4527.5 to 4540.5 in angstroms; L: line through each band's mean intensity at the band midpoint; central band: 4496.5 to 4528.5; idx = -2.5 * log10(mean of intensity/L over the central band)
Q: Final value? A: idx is -0.04 mag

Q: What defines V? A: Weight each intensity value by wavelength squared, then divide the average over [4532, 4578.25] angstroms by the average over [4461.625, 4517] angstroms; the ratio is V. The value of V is 1.05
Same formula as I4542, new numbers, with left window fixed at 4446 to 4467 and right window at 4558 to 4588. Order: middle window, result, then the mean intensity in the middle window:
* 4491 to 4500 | 0.09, 14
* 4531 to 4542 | 0.42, 14.1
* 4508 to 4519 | -0.36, 14.8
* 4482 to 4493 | -0.28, 14.4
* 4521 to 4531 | 0.18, 14.2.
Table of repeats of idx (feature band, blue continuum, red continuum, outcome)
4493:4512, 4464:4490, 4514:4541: -0.04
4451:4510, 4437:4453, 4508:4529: 0.03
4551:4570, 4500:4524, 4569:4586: -0.03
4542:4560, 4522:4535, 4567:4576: -0.01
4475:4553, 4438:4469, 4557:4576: 0.01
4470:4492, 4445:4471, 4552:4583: -0.03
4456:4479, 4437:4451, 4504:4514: 0.07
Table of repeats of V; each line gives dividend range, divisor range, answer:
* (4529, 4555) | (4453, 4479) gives 1.09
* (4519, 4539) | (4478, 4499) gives 1.01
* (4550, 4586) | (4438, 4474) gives 1.13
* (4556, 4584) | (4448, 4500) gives 1.12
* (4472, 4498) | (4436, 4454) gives 1.01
